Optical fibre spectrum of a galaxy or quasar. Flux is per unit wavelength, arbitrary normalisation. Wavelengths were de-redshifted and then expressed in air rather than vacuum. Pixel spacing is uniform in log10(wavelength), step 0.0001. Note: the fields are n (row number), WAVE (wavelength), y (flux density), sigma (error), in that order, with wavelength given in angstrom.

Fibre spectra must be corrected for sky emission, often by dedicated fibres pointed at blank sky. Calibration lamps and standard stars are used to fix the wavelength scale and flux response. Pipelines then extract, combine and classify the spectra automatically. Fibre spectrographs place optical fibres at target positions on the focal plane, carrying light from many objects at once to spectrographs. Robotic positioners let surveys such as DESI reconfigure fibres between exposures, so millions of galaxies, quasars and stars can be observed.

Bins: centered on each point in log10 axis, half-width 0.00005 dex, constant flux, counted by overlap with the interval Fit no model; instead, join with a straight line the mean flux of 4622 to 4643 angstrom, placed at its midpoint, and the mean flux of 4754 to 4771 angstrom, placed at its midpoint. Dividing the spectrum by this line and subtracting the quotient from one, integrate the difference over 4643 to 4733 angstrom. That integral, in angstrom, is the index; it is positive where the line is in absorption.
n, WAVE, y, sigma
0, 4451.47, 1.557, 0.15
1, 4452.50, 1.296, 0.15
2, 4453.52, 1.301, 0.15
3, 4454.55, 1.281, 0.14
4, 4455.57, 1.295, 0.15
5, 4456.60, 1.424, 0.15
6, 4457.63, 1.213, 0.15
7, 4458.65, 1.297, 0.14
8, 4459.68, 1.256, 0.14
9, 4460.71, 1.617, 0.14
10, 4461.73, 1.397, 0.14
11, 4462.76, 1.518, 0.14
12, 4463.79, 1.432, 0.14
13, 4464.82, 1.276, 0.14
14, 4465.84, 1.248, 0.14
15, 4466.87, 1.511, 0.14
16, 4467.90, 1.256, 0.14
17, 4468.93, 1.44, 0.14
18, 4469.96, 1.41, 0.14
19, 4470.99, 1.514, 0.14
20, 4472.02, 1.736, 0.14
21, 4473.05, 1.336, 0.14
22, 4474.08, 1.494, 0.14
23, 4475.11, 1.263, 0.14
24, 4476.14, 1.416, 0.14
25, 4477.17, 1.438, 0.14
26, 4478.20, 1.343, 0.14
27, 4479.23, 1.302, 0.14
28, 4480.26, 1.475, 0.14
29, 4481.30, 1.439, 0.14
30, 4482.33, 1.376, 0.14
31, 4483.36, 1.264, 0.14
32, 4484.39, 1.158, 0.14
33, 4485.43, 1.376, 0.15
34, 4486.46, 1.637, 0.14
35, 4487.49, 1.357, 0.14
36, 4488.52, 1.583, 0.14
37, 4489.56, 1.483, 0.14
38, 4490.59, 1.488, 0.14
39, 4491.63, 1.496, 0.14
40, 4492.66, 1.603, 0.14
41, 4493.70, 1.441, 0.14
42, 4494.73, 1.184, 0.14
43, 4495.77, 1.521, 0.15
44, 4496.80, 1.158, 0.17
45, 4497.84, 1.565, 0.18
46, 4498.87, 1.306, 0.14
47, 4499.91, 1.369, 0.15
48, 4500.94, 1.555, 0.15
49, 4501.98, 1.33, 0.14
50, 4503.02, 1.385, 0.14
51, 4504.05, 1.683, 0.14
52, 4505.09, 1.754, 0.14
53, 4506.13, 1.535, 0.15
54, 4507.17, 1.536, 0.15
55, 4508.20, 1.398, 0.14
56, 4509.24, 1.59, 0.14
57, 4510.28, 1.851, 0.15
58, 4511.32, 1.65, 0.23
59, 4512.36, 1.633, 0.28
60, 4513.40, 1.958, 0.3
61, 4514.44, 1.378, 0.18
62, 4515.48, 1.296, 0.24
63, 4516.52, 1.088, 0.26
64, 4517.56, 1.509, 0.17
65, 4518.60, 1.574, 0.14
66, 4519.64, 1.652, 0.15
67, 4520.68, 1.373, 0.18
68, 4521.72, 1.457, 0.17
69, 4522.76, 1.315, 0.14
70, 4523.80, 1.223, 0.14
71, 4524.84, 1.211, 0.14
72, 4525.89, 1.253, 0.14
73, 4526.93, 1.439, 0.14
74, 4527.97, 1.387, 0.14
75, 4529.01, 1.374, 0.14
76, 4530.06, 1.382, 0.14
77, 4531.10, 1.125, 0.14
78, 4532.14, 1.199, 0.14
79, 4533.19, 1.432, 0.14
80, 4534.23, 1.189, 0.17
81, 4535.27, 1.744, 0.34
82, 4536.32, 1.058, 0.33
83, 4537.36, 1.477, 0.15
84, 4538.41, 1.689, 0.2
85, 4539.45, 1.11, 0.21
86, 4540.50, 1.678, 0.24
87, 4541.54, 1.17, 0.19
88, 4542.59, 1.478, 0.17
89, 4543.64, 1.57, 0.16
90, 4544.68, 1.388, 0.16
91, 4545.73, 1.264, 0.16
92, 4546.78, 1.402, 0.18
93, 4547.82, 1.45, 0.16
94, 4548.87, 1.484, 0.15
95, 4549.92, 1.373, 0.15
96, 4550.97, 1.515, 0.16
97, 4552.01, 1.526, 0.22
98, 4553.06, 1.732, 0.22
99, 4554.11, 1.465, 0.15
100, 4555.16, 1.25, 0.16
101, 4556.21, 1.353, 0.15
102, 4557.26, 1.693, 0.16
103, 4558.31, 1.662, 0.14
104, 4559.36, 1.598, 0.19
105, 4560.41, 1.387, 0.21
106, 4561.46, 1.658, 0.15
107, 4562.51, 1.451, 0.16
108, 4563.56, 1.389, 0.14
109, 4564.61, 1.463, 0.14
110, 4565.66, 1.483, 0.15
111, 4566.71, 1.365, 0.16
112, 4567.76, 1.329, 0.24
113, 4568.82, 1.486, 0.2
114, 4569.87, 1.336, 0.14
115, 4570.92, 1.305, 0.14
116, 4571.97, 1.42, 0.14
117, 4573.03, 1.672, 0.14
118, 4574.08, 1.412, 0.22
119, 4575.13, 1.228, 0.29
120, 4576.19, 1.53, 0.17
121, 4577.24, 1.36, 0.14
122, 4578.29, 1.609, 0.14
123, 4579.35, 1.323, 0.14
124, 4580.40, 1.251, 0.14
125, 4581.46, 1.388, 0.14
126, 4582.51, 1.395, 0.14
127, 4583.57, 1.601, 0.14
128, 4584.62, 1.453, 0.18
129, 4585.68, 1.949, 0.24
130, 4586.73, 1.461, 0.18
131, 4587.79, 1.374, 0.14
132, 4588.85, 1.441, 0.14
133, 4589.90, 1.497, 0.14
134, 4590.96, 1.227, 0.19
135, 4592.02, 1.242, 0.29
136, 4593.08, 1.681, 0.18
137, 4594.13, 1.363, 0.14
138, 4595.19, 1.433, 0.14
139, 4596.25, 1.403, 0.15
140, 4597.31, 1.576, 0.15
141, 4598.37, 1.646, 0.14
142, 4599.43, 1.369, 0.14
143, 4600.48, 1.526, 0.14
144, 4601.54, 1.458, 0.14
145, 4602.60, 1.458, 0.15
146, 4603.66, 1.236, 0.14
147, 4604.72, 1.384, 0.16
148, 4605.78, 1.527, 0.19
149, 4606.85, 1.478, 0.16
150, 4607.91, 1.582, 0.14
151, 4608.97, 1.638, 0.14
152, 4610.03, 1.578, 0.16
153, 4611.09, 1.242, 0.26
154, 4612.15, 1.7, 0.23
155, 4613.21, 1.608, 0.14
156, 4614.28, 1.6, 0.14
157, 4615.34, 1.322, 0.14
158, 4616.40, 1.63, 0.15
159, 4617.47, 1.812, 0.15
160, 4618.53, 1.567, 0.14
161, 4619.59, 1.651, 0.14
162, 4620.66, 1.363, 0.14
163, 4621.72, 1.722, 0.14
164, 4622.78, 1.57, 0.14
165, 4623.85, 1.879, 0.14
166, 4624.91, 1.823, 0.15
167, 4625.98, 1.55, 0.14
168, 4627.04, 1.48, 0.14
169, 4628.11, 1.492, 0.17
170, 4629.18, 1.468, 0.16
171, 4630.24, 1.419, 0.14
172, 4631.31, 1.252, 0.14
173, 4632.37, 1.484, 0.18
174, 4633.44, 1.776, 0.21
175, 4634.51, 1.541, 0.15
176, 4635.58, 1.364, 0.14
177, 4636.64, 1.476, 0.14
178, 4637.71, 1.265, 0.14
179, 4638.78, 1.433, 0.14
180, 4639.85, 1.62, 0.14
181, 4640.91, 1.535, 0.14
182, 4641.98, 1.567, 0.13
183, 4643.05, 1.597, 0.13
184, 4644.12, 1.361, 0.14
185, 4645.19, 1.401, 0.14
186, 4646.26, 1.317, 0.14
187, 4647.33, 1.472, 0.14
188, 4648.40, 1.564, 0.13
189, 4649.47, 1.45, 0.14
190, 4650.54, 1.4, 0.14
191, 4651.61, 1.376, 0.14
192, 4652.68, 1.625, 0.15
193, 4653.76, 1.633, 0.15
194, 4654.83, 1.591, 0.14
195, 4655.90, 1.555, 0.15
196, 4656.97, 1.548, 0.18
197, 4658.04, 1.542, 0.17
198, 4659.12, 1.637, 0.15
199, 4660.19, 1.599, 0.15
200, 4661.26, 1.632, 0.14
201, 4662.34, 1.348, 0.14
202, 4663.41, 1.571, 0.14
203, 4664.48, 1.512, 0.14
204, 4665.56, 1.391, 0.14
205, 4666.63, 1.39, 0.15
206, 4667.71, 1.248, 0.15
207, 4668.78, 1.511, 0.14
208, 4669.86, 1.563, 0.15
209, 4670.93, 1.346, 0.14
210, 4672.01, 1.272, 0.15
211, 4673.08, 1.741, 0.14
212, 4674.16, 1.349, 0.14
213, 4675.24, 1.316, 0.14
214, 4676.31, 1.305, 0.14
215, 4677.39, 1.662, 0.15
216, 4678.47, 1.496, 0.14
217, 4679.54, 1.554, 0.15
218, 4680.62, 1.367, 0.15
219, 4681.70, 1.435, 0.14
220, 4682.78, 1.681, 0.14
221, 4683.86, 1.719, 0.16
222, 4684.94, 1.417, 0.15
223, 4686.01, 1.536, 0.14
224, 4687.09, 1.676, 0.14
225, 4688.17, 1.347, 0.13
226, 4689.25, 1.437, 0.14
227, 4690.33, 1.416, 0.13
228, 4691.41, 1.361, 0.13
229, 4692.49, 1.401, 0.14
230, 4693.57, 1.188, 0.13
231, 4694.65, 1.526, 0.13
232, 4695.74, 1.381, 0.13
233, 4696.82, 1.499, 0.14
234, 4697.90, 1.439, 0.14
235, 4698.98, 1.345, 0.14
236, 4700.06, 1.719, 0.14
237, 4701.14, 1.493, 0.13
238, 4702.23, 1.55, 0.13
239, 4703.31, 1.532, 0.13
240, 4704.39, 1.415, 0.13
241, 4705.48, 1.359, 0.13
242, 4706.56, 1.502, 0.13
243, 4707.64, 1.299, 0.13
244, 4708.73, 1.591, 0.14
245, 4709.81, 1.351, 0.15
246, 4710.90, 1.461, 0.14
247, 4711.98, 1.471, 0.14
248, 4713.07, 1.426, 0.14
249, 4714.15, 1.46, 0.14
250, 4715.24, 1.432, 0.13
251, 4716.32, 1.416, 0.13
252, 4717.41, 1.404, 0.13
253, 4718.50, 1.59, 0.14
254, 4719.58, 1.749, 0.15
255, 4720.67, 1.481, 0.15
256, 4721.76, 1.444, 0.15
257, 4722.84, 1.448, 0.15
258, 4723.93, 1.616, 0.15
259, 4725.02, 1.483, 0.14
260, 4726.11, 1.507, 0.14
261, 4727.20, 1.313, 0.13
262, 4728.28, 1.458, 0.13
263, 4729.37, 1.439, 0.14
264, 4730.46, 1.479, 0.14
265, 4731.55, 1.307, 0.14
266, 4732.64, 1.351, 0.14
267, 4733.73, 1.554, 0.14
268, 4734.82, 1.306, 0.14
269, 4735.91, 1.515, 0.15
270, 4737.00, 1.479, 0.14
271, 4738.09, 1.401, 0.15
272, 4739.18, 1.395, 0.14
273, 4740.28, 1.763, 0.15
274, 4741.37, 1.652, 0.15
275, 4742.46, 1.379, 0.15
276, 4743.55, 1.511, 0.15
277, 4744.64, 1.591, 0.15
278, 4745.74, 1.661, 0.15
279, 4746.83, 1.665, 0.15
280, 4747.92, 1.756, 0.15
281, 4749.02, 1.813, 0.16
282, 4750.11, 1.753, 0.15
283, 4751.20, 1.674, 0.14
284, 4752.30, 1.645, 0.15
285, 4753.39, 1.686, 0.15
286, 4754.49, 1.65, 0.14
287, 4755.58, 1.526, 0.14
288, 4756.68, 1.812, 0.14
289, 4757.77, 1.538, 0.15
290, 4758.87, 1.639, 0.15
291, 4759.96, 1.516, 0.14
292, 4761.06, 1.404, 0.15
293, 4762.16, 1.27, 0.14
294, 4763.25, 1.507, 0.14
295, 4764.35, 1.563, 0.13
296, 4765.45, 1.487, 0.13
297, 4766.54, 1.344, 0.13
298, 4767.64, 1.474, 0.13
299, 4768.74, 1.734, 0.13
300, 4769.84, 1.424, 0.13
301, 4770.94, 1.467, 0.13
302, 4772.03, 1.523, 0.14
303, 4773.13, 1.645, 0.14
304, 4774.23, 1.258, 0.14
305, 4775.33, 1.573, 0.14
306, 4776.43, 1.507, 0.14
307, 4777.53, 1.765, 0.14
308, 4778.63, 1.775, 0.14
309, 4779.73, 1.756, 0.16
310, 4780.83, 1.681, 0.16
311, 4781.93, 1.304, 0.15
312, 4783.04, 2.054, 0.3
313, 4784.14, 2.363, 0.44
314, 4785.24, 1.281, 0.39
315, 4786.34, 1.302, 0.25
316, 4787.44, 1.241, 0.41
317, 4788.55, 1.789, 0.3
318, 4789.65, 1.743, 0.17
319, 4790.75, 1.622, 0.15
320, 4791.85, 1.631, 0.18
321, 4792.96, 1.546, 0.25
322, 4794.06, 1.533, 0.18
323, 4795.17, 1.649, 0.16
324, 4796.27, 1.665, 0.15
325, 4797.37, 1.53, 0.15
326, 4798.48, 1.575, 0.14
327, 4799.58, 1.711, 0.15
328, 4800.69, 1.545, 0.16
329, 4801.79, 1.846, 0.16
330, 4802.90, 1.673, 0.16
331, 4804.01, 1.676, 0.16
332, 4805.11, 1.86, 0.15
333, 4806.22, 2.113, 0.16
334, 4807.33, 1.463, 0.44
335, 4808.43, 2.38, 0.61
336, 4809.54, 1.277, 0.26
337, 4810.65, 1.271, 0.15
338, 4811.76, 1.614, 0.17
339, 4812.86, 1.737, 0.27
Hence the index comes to 3.3 angstrom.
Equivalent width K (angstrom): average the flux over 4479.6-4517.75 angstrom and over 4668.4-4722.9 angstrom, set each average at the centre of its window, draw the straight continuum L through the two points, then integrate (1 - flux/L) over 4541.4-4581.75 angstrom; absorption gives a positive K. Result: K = 0.7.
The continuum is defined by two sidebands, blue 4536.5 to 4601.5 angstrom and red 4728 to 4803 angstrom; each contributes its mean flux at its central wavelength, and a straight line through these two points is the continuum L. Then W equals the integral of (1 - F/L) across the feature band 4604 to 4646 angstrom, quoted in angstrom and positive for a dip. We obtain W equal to -1.2 angstrom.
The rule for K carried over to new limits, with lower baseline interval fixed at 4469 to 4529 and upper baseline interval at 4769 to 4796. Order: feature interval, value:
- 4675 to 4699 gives 1.4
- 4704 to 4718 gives 1.2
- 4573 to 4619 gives 0.6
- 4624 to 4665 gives 0.5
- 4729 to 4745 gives 1.1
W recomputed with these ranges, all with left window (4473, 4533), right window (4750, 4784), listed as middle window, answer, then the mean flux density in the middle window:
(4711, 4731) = 1.04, 1.48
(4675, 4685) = 0.20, 1.5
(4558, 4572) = 0.16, 1.45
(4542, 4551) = 0.17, 1.43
